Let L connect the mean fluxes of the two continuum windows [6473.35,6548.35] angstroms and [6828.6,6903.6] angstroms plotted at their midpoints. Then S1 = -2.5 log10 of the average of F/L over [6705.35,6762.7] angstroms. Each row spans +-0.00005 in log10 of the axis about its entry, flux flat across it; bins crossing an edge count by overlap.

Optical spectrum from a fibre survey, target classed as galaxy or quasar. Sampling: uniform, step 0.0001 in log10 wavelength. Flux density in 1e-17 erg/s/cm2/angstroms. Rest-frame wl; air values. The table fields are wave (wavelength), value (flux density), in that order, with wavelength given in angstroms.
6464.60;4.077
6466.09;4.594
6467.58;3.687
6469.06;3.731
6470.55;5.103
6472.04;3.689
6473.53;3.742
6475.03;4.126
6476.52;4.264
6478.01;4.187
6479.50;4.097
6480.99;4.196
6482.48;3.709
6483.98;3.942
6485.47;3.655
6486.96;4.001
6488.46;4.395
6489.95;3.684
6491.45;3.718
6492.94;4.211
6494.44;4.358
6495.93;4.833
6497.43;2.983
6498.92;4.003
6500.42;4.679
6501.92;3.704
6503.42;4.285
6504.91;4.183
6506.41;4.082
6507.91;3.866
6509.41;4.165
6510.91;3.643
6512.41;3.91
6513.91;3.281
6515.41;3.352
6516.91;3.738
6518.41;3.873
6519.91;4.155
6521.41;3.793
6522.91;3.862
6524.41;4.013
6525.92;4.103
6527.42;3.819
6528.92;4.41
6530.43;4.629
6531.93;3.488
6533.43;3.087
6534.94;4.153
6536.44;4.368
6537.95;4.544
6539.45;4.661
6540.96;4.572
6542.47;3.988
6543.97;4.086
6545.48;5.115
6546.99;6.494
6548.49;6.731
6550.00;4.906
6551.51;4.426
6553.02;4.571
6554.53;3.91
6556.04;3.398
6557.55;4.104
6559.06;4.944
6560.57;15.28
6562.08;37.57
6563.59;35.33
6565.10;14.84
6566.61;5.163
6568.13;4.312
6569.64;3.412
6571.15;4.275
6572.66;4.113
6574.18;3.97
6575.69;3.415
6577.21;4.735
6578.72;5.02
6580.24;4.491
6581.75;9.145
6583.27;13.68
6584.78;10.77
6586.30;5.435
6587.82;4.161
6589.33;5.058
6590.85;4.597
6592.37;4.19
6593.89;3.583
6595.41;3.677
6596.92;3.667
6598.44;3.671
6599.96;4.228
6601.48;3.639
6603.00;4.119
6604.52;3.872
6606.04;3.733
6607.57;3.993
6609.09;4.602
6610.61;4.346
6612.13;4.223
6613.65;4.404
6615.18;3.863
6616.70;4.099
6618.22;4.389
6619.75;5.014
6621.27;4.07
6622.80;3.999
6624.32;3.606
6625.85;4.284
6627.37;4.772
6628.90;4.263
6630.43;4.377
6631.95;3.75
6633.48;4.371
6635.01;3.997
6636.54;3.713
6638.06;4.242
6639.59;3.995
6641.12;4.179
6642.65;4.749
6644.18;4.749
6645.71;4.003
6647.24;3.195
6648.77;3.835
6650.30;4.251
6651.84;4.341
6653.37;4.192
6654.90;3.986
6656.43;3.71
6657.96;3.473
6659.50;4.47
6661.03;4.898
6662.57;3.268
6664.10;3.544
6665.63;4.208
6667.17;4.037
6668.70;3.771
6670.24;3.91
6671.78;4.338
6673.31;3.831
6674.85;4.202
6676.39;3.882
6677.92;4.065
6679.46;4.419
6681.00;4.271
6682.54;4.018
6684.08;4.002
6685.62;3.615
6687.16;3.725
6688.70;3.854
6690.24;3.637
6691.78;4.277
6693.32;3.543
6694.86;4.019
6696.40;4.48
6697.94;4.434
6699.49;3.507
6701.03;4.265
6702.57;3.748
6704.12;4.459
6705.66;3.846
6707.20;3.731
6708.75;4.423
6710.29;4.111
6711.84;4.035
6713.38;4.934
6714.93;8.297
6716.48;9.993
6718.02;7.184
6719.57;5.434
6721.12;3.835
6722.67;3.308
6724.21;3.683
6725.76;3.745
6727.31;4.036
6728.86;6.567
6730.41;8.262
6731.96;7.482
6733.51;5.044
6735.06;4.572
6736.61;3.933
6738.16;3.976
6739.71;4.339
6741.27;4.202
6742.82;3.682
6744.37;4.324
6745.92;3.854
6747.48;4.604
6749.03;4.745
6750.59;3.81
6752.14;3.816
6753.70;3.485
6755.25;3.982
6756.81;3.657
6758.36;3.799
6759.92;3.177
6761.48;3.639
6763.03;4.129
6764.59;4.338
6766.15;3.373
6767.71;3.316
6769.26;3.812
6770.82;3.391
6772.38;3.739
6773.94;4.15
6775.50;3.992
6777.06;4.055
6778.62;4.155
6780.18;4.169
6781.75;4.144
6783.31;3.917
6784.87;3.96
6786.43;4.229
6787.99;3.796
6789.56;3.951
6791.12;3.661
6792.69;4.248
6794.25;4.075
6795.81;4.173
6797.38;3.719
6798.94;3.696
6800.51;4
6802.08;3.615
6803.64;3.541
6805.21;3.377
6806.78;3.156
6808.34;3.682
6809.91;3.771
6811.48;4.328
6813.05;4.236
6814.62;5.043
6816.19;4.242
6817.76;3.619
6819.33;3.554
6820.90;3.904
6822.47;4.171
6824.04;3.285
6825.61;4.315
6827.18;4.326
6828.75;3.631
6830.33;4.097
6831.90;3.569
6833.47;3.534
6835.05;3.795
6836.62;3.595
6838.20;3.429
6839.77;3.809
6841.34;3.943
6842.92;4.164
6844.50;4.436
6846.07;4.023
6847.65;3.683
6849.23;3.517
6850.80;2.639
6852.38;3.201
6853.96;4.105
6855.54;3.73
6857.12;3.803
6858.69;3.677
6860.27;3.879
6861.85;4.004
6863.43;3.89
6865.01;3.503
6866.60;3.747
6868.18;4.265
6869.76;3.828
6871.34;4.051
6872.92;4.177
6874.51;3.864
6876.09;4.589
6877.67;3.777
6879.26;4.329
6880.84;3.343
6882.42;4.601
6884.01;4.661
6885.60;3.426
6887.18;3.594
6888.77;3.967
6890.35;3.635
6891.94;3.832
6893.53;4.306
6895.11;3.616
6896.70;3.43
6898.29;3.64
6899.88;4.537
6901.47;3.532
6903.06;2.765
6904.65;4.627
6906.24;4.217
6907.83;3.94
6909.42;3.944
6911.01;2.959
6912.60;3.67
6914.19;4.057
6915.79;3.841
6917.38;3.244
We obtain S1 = -0.19 mag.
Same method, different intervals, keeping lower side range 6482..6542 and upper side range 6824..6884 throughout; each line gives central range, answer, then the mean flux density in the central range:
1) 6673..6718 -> -0.14 mag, 4.45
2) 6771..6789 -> -0.03 mag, 4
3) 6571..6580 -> -0.08 mag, 4.26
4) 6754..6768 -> 0.05 mag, 3.72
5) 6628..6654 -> -0.05 mag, 4.13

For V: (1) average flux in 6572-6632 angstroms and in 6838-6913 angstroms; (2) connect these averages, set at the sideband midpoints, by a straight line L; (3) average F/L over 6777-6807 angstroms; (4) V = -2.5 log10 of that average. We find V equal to 0.06 mag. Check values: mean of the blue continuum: 4.74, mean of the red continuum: 3.84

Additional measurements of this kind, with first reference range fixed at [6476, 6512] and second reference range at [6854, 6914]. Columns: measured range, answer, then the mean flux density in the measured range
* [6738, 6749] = -0.07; 4.19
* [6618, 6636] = -0.07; 4.23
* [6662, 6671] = 0.05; 3.8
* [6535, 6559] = -0.16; 4.65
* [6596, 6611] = 0.00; 3.98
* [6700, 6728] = -0.22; 4.83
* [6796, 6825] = 0.02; 3.84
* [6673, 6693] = -0.01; 3.98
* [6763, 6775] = 0.05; 3.76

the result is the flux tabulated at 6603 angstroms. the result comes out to 4.119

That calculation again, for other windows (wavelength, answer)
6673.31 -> 3.831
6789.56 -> 3.951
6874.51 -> 3.864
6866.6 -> 3.747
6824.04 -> 3.285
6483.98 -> 3.942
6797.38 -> 3.719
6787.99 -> 3.796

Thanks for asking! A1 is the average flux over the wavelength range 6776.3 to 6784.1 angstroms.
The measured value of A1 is 4.09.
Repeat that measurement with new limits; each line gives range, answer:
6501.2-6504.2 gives 4.01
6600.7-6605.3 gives 3.88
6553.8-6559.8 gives 4.09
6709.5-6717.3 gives 6.28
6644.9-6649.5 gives 3.69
